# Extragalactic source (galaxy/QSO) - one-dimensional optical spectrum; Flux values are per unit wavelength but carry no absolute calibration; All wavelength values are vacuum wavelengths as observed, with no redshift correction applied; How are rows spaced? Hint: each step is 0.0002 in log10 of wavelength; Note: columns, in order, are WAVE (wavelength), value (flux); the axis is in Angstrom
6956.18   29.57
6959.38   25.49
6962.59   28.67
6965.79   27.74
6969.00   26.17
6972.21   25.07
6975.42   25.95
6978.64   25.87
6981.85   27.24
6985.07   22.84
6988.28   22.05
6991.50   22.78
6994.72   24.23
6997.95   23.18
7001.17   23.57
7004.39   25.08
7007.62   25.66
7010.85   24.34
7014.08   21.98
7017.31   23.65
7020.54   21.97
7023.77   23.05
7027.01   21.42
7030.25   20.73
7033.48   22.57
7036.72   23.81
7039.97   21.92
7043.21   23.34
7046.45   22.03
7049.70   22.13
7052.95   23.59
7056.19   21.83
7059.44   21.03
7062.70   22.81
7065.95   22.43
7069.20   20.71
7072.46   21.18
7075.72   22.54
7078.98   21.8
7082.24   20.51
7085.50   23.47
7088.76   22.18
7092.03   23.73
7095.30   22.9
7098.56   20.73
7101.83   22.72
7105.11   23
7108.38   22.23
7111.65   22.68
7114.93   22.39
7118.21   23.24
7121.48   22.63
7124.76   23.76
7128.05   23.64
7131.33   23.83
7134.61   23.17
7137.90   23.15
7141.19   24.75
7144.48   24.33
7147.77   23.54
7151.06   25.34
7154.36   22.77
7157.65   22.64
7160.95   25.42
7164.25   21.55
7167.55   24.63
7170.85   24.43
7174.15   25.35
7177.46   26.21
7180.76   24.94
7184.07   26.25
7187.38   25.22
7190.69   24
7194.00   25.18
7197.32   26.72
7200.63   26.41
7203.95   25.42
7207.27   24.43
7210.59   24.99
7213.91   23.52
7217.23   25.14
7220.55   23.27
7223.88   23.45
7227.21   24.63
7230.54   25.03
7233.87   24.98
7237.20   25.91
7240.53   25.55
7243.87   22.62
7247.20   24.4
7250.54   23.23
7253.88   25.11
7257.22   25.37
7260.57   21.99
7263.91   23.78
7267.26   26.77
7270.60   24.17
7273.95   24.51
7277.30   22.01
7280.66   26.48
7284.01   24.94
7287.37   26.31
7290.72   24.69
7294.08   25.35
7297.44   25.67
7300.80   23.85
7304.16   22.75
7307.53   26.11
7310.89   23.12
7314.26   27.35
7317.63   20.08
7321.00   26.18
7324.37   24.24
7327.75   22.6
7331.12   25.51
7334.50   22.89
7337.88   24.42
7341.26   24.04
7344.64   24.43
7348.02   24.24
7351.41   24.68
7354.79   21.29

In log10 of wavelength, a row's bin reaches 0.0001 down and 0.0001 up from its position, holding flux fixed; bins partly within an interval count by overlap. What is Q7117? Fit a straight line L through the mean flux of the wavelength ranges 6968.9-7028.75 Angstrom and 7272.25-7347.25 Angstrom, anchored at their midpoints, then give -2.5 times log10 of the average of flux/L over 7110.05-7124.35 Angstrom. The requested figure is 0.060 mag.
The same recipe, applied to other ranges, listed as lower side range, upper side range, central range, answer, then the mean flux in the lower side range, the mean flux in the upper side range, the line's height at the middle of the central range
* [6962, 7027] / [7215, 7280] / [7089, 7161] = 0.05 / 24.4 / 24.3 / 24.4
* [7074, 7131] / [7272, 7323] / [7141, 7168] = -0.03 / 22.6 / 24.6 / 23.2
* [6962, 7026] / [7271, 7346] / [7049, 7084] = 0.12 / 24.5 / 24.4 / 24.5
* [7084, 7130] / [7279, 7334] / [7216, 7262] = -0.01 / 22.8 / 24.7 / 24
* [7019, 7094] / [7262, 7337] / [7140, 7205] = -0.07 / 22.2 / 24.5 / 23.3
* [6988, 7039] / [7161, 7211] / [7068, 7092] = 0.09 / 23.1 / 25.1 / 23.9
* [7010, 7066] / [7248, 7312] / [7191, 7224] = -0.04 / 22.5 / 24.5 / 23.9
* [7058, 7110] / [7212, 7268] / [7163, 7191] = -0.06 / 22.1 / 24.4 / 23.5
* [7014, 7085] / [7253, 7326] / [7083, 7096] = -0.02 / 22.2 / 24.6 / 22.6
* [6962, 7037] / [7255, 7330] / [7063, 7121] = 0.09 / 24.1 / 24.5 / 24.2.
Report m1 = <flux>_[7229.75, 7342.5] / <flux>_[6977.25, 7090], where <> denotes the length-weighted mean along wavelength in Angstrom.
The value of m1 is 1.07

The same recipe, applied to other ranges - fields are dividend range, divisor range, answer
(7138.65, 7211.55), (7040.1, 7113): 1.11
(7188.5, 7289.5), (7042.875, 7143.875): 1.09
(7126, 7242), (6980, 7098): 1.08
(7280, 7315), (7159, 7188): 1.01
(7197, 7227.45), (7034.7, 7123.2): 1.11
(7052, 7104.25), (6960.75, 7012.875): 0.89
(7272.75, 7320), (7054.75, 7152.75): 1.08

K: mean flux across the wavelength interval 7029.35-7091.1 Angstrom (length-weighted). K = 22.2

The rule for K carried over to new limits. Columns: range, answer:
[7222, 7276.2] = 24.4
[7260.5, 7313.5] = 24.7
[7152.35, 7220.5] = 24.7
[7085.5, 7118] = 22.6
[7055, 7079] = 21.8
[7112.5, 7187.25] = 24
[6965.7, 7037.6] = 23.9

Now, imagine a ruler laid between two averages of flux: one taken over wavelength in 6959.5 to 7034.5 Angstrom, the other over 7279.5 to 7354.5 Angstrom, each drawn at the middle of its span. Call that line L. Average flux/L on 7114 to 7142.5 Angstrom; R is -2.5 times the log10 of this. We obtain 0.04 mag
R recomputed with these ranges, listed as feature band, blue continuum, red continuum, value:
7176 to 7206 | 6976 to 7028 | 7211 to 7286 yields -0.06 mag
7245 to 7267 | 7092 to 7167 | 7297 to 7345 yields -0.01 mag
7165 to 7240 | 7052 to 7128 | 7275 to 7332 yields -0.07 mag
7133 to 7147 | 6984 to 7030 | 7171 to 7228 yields 0.03 mag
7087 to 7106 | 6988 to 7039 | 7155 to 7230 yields 0.06 mag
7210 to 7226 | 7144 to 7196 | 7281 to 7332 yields 0.02 mag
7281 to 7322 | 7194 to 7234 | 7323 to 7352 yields -0.02 mag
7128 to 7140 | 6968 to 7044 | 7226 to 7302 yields 0.03 mag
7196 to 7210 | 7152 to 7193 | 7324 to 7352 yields -0.05 mag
